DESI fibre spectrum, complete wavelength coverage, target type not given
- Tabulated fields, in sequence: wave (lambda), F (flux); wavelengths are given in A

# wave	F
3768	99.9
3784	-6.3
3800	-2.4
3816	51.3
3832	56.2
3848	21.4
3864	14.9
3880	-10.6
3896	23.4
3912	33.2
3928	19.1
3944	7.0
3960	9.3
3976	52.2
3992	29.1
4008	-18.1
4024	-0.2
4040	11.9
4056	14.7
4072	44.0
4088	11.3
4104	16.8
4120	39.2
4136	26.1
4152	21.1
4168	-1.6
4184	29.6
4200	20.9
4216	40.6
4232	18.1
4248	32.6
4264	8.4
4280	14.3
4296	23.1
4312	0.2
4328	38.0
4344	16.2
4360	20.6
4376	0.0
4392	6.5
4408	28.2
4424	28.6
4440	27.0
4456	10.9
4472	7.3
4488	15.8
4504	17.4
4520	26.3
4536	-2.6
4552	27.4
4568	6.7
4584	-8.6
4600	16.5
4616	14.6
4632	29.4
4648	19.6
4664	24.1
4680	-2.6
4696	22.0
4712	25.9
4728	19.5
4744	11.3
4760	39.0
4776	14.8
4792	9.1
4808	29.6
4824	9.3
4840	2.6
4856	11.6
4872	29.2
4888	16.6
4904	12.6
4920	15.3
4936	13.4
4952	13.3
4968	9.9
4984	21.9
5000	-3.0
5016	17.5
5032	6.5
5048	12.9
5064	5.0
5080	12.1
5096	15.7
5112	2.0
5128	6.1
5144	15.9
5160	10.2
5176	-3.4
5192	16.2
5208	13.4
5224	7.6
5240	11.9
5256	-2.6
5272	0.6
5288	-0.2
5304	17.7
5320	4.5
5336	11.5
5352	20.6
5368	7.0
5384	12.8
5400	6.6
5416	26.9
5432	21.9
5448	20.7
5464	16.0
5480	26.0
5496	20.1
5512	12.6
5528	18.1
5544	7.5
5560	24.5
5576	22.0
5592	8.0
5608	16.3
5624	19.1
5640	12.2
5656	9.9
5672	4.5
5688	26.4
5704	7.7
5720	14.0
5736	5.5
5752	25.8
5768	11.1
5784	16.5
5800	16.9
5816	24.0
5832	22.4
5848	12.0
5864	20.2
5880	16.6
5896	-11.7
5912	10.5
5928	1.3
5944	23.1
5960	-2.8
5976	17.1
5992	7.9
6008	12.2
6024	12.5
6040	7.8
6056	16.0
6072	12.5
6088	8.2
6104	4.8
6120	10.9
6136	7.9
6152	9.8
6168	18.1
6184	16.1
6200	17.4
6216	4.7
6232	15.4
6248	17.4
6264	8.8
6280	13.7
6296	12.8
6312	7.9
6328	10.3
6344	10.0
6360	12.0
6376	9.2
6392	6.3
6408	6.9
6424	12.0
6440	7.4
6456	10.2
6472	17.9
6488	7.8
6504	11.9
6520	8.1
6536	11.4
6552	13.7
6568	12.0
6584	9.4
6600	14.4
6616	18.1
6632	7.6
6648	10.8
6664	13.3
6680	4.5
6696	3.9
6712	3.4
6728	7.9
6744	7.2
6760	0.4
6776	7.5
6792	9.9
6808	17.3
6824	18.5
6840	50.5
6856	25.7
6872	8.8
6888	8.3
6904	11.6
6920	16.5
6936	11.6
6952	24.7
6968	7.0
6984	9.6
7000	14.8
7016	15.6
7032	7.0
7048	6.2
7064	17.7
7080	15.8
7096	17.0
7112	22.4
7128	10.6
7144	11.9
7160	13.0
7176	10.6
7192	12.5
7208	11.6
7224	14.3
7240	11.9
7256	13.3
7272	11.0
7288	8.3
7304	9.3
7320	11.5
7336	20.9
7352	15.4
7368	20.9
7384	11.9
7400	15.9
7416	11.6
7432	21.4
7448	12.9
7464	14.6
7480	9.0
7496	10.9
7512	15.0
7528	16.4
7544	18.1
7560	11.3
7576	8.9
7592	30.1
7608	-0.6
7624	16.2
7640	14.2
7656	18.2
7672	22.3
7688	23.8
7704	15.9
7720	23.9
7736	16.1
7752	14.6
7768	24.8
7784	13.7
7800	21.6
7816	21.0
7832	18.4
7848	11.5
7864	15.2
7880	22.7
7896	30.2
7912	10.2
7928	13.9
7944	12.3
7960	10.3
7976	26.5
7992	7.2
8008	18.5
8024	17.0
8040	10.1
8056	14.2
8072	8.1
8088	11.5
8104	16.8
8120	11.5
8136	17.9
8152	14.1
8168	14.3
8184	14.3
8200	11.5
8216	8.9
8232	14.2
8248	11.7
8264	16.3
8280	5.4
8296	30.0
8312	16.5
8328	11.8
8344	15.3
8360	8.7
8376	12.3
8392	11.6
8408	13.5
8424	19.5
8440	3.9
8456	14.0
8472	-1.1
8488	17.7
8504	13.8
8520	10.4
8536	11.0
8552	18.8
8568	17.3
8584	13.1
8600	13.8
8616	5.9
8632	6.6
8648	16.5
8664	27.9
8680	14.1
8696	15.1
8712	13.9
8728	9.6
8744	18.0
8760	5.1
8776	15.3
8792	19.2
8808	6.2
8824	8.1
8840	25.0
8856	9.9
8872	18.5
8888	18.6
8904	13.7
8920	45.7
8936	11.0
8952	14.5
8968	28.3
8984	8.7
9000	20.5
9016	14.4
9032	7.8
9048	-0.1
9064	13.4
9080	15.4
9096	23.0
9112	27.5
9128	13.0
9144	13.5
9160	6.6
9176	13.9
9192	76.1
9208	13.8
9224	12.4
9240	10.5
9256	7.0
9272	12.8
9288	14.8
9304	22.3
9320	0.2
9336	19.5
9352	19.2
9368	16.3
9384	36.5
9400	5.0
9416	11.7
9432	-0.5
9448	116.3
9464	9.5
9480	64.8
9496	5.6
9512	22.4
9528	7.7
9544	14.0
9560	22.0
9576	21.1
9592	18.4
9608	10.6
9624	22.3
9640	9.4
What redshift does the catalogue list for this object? 0.84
